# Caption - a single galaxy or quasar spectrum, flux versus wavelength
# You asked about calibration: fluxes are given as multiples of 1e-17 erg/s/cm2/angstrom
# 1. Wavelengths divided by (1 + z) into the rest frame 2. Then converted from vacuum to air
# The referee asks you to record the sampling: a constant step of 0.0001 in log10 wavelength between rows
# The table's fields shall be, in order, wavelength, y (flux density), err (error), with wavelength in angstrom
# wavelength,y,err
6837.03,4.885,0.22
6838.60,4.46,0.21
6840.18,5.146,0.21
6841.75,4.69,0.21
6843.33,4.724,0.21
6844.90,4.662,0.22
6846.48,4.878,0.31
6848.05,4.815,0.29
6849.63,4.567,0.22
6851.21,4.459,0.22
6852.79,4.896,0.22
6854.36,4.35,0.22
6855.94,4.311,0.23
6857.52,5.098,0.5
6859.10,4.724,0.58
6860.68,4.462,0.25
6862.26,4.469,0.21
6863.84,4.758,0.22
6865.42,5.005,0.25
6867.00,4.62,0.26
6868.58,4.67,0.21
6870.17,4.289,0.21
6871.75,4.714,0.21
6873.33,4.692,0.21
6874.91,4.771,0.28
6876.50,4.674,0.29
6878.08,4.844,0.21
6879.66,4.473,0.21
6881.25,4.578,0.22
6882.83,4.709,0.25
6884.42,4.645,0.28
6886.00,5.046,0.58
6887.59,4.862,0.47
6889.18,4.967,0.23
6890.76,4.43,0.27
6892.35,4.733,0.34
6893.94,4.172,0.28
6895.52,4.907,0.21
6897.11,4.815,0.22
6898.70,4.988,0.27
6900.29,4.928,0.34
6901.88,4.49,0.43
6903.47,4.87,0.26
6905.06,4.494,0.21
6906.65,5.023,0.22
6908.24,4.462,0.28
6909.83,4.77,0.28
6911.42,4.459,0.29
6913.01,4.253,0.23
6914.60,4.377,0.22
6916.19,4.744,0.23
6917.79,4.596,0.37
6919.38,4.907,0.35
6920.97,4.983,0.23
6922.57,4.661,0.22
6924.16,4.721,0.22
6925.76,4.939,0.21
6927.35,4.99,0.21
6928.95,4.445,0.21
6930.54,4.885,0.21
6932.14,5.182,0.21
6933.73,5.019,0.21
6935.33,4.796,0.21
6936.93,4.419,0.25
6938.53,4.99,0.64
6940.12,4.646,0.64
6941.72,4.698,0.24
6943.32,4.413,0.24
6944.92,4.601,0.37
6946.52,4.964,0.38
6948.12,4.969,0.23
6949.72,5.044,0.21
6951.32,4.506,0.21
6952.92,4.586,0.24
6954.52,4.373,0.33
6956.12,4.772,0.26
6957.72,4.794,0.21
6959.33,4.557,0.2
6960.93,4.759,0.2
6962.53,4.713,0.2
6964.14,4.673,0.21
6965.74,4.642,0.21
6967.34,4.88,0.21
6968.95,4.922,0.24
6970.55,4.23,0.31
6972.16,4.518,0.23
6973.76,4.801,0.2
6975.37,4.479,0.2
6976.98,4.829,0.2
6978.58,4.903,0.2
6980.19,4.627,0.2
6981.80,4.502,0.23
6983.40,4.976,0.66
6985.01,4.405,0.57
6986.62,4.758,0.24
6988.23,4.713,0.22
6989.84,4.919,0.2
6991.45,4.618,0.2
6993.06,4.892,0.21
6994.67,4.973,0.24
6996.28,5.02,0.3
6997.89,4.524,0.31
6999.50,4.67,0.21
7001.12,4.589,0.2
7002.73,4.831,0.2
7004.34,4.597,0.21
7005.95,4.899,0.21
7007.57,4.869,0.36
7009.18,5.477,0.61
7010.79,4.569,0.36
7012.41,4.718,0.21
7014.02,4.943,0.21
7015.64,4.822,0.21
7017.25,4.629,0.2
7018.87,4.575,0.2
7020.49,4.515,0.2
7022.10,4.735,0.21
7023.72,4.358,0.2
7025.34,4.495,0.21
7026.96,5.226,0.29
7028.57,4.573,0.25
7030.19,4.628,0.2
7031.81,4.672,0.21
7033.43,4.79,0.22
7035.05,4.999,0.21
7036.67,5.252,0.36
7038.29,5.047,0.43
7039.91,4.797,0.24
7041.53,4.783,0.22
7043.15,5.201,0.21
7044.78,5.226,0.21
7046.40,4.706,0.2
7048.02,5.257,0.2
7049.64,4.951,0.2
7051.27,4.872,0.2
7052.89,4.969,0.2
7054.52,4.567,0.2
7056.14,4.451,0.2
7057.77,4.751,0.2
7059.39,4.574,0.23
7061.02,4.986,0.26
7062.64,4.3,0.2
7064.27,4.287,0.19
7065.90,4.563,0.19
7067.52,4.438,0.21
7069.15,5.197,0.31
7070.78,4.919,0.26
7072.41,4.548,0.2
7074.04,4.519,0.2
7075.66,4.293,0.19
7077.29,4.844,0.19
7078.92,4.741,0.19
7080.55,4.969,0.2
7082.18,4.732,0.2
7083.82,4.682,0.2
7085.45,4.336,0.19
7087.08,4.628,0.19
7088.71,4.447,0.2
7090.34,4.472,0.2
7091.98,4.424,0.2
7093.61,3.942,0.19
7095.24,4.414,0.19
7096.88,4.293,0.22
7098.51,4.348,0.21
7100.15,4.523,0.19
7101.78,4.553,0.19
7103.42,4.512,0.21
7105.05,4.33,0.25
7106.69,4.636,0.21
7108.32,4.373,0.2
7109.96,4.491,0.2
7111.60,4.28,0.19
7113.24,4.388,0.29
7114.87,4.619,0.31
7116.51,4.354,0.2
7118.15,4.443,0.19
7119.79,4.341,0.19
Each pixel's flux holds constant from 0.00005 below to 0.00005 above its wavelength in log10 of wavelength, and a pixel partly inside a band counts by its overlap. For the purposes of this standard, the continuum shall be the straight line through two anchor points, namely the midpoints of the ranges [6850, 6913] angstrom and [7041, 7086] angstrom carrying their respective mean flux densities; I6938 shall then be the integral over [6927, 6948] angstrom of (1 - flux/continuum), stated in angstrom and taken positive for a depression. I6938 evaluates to -0.4 angstrom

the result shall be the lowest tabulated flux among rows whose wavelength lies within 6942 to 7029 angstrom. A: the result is 4.23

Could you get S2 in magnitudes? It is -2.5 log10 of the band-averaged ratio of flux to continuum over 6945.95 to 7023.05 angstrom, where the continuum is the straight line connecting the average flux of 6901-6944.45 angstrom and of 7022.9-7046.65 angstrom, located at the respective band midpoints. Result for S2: 0.01 mag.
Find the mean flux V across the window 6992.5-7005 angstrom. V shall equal 4.76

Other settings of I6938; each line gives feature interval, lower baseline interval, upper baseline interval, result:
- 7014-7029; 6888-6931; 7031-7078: 0.3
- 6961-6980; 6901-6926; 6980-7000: 0.1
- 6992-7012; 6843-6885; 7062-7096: -1.0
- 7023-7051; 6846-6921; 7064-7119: -2.0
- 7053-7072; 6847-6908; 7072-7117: -0.5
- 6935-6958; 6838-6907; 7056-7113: -0.3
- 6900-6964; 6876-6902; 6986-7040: 0.4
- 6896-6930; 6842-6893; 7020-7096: -0.2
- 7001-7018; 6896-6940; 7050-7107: -0.6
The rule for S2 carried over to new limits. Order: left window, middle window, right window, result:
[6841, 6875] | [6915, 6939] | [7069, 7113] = -0.04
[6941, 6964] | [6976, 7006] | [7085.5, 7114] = -0.03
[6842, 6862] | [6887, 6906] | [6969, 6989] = -0.01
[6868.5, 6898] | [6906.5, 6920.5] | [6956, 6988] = 0.02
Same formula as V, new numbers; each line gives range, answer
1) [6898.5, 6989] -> 4.71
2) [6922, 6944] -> 4.78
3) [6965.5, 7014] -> 4.75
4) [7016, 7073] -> 4.77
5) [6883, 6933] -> 4.73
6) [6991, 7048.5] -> 4.82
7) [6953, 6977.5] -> 4.66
